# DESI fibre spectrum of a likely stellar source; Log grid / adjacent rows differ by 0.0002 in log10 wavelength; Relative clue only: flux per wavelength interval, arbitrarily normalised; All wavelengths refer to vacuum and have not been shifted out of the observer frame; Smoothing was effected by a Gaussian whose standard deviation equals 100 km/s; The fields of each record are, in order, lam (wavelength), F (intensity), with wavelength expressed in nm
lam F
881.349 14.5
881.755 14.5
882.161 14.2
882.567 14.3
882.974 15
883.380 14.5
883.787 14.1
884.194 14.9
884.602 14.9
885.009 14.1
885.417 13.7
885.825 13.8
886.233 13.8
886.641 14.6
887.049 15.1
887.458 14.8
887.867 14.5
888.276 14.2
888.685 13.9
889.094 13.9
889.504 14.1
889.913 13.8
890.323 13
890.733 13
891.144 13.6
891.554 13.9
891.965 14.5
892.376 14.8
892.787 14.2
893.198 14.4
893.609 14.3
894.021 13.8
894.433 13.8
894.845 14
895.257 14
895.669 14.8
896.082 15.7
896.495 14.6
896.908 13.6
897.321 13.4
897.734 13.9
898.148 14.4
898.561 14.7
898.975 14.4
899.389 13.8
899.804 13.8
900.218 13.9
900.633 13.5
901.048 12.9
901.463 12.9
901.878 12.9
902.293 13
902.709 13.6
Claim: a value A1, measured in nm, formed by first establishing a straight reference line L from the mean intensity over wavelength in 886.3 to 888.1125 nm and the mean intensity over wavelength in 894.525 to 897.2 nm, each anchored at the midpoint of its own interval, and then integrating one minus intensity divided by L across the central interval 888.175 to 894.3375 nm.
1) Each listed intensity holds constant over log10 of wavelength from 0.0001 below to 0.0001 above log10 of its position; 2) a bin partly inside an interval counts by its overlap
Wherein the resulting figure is 0.25 nm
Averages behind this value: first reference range 14.7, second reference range 14.4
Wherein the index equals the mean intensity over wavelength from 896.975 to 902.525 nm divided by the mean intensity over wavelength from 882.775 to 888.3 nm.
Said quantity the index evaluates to 0.95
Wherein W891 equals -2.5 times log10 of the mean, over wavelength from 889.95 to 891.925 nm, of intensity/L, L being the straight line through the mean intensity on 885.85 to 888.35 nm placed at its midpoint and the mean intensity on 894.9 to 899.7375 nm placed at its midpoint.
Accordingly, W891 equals 0.07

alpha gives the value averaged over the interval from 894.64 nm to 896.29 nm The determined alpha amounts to 14.6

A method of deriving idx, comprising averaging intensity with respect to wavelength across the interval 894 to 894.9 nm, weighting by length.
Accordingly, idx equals 13.9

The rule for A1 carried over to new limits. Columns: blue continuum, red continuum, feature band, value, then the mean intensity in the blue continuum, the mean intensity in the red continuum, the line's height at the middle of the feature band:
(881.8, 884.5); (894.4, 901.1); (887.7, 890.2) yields 0.06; 14.5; 14.1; 14.4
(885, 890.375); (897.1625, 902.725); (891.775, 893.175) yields -0.05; 14.1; 13.7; 13.9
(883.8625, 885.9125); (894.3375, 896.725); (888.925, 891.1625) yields 0.13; 14.3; 14.5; 14.4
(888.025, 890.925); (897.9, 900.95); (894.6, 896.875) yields -0.10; 13.7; 14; 13.9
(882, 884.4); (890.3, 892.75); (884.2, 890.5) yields 0.01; 14.5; 13.9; 14.2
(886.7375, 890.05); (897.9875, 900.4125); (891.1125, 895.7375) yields 0.02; 14.3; 14.2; 14.2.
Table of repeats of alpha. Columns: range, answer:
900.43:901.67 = 13.1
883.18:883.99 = 14.3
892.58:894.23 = 14.2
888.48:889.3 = 13.9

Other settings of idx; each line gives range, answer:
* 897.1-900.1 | 14.1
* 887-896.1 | 14.1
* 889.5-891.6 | 13.5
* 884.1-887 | 14.3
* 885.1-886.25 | 13.8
